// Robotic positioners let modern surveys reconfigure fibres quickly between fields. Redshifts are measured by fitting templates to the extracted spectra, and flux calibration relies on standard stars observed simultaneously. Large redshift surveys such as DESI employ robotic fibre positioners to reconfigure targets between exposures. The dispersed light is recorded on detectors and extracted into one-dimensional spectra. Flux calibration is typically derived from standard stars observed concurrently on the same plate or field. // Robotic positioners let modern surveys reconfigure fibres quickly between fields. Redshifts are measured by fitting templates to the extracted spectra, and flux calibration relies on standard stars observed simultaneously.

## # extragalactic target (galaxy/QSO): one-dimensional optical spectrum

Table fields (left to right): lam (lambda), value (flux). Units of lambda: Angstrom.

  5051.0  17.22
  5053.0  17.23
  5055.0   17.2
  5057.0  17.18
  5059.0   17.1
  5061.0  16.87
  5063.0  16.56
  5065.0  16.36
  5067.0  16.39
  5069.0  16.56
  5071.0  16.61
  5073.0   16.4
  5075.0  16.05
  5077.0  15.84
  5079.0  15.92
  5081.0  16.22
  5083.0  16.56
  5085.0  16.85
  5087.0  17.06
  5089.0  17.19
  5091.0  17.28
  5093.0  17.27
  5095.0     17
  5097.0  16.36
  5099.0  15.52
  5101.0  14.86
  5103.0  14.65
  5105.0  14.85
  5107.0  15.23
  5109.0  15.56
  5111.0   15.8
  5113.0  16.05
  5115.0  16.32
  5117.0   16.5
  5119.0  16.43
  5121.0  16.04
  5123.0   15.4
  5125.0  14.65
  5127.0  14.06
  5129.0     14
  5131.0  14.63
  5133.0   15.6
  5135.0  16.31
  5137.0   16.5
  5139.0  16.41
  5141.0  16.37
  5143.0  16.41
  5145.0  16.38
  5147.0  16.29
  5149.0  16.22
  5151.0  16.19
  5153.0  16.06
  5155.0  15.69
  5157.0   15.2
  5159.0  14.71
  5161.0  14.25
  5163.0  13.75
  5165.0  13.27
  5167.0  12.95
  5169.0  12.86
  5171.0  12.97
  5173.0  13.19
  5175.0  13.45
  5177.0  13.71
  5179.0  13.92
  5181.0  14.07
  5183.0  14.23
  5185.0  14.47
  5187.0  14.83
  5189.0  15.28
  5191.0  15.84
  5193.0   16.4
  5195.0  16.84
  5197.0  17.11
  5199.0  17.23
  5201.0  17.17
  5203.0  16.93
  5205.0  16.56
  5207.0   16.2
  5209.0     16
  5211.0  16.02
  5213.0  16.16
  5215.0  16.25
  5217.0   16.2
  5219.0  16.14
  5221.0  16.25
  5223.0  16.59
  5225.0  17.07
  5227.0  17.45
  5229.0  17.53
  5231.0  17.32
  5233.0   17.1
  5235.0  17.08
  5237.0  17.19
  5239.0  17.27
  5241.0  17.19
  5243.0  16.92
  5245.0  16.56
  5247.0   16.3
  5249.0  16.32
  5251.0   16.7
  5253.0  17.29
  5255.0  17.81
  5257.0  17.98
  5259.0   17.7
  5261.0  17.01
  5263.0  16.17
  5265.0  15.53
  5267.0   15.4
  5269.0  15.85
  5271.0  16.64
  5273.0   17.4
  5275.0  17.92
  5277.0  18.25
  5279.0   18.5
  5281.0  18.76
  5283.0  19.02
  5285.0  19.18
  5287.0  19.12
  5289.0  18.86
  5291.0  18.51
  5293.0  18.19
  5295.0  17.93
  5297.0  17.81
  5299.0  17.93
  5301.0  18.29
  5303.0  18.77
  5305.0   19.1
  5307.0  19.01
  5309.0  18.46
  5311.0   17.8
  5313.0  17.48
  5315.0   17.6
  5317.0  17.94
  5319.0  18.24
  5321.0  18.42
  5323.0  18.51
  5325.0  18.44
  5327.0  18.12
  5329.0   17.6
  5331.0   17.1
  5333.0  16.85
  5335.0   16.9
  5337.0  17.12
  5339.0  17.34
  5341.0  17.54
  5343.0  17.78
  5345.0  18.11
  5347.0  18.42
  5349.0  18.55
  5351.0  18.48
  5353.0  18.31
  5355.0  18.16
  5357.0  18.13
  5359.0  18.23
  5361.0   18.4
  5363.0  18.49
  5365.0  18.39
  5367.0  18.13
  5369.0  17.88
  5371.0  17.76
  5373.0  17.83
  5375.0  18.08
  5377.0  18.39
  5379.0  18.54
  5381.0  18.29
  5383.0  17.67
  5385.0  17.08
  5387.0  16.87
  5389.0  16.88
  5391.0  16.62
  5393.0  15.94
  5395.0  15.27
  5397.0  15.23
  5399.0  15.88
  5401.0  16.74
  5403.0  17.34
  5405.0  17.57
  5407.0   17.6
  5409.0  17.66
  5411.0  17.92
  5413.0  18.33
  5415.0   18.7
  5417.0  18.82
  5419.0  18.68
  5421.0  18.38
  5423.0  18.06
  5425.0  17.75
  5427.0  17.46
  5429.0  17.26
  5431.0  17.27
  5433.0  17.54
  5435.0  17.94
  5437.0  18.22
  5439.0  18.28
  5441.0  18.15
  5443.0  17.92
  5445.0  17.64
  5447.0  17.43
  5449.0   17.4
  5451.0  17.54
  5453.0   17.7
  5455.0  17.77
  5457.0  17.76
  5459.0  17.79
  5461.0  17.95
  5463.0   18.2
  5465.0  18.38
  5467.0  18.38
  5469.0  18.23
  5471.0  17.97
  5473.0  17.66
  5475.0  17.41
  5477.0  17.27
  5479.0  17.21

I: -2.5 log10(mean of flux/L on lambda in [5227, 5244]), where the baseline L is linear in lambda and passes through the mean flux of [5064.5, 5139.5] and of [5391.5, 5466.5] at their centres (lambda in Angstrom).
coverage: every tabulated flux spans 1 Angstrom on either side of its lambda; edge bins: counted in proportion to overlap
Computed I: -0.037 mag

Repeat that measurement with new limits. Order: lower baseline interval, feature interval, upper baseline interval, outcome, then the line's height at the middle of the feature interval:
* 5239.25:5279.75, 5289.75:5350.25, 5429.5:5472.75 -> -0.05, 17.3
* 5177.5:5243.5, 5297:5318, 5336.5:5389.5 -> -0.05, 17.4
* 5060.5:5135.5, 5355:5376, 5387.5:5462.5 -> -0.05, 17.2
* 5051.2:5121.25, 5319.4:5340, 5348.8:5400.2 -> -0.02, 17.4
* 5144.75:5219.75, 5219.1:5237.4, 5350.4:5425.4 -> -0.08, 15.8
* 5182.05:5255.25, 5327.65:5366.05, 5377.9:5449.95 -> -0.04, 17.2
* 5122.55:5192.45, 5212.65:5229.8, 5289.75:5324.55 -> -0.02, 16.3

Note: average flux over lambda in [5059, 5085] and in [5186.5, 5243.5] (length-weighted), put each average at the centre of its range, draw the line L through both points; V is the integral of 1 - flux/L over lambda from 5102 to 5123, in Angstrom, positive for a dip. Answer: 1.0 Angstrom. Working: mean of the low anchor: 16.4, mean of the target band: 15.7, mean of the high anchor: 16.6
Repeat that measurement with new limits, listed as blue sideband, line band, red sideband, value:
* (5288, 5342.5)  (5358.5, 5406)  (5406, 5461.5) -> 1.5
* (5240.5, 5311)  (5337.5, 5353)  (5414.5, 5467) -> -0.2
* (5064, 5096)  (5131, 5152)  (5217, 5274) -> 0.6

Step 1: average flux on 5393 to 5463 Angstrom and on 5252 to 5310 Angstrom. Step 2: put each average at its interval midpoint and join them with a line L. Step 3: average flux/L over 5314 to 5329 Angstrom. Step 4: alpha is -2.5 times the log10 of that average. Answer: -0.02 mag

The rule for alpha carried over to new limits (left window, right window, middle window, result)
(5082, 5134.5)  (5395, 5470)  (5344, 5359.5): -0.06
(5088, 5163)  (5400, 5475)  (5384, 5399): 0.08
